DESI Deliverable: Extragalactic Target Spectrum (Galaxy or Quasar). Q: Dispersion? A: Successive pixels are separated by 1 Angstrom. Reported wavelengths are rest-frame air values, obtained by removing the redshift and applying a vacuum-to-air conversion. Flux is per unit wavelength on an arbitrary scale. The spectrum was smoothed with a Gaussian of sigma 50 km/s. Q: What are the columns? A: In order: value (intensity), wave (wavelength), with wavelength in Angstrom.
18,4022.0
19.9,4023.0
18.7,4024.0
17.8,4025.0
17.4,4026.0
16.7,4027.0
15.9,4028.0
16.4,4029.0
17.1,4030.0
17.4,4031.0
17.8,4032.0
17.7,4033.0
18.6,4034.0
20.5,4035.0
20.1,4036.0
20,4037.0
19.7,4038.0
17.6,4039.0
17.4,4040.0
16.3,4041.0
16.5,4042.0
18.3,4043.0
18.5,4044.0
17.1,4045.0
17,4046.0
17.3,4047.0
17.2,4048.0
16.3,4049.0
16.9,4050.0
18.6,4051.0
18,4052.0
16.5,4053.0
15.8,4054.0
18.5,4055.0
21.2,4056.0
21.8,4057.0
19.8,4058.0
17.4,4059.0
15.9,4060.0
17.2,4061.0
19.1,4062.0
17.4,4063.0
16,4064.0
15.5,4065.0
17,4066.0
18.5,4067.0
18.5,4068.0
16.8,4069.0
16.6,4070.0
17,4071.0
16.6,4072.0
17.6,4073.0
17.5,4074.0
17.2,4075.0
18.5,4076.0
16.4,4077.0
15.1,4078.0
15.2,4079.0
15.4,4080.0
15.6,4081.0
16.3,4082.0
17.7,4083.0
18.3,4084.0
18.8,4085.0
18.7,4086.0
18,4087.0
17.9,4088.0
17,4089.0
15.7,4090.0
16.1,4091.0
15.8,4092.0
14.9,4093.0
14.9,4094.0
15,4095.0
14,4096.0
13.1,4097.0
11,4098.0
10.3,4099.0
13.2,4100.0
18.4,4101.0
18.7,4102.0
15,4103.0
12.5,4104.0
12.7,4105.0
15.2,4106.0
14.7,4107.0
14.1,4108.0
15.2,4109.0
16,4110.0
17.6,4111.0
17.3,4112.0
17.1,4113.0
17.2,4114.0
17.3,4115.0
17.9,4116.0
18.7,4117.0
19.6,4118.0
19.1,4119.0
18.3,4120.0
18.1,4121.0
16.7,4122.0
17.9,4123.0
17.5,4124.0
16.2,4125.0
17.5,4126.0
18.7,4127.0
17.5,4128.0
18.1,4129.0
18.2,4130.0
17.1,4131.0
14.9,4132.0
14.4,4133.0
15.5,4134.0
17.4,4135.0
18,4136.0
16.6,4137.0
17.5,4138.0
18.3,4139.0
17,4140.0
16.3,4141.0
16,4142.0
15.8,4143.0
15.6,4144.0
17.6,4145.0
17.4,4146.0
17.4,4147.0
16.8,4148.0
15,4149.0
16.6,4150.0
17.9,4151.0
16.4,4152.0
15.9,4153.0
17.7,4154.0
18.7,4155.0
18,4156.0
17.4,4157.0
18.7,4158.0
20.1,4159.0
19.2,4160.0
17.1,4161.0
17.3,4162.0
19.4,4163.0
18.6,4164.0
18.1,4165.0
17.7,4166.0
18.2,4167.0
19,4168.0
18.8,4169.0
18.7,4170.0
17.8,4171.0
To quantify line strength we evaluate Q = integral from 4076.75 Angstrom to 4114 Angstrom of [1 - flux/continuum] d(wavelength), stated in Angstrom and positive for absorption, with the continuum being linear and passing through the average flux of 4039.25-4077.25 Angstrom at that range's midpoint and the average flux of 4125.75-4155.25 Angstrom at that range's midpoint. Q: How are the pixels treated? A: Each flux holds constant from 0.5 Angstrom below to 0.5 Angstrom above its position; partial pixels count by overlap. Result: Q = 3.4 Angstrom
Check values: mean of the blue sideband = 17.5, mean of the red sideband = 16.9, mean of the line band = 15.7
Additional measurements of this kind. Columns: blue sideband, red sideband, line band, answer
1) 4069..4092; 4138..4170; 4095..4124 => 2.06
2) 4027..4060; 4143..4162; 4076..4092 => 0.80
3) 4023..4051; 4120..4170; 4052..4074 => 0.03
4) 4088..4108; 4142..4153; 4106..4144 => -3.13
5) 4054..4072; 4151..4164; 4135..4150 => 0.97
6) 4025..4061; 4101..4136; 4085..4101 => 1.77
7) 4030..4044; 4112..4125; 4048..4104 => 4.27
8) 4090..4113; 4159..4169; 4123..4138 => -0.47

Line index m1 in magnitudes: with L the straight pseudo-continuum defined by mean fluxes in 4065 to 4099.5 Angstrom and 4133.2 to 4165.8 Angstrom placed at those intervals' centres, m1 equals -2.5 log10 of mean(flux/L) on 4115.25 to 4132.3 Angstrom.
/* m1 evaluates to -0.055 mag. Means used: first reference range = 16.3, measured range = 17.8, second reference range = 17.3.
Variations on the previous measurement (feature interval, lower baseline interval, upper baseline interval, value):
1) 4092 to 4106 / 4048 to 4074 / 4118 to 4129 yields 0.24 mag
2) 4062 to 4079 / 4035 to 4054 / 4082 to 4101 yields -0.03 mag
